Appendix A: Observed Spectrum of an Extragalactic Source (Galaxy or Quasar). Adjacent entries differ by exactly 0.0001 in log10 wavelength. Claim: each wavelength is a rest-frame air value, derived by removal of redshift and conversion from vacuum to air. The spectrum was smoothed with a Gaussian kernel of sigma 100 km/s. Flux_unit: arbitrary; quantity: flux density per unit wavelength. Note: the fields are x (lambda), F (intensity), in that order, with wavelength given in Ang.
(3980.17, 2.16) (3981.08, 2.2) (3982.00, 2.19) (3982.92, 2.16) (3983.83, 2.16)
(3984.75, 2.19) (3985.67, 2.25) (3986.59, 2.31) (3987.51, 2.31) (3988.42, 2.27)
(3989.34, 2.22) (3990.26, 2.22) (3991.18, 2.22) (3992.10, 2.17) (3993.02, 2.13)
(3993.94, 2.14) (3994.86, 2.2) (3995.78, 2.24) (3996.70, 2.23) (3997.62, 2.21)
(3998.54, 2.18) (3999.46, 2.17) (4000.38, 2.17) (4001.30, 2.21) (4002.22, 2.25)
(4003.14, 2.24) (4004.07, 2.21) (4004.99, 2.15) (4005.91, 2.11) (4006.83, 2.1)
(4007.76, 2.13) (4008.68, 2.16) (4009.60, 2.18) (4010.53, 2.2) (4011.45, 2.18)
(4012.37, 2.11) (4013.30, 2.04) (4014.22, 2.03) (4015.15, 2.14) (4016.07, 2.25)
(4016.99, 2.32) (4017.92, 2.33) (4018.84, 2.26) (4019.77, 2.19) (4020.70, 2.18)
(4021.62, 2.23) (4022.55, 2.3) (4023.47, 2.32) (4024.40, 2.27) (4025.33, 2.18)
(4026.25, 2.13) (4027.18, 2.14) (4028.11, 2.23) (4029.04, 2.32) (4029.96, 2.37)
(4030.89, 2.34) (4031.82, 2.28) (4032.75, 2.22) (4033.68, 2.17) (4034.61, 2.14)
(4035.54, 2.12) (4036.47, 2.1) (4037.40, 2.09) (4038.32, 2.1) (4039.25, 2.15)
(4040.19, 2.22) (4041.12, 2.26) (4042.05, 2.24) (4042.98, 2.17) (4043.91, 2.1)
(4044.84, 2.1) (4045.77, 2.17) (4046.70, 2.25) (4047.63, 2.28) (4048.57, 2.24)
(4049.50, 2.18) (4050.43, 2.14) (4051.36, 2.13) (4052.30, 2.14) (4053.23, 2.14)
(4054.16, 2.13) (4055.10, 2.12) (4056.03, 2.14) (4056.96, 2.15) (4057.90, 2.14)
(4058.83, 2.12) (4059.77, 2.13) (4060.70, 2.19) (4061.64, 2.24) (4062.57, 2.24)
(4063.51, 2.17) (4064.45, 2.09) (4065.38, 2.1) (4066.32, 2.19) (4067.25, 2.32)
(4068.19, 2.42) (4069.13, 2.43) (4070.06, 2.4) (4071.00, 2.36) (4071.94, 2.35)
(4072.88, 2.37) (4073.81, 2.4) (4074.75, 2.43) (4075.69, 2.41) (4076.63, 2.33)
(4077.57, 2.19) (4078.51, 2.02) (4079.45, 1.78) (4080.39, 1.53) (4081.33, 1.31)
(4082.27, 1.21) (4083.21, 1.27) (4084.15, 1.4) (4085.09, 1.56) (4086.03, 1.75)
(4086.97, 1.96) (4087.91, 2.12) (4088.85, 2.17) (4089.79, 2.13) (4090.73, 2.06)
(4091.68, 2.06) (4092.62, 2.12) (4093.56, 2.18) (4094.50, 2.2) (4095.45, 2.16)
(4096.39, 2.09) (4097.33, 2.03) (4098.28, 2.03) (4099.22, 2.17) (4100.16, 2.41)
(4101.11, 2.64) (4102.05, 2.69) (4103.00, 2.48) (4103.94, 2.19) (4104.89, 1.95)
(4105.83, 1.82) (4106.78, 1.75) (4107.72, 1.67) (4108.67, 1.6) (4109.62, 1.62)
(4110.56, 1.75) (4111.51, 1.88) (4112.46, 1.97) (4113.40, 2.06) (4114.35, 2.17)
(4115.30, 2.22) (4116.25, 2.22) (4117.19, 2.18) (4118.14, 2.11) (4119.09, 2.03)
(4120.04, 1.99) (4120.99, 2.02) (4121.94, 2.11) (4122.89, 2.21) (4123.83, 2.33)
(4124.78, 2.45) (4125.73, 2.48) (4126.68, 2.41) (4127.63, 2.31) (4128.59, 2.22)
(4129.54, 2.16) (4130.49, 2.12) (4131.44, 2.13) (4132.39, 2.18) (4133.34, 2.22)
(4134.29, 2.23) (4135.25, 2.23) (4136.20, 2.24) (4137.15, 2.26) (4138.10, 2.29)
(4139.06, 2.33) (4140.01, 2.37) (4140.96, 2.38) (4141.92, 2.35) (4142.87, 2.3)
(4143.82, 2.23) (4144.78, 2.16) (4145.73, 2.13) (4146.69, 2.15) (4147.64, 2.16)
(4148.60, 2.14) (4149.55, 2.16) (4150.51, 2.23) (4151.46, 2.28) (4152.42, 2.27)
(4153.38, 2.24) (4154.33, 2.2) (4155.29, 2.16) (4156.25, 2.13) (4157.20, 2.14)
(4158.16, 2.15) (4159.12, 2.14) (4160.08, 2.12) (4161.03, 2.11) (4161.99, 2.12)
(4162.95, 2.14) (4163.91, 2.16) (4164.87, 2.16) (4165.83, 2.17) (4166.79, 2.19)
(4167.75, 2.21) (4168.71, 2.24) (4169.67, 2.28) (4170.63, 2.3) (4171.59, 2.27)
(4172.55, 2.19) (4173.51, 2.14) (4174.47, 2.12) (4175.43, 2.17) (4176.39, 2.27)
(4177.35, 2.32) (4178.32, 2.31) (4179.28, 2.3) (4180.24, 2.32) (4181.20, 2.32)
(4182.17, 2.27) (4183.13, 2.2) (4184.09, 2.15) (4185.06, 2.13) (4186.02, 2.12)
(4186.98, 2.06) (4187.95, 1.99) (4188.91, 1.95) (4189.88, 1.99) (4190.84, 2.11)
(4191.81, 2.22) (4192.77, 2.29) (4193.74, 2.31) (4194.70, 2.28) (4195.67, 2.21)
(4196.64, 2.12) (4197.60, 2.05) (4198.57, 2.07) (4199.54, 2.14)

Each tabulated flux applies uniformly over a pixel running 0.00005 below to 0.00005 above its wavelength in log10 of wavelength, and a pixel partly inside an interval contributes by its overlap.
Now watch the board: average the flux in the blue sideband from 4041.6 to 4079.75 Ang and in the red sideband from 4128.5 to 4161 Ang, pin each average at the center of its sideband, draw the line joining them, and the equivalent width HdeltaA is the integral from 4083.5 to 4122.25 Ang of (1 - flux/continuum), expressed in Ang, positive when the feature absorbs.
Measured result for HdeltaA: 3.04 Ang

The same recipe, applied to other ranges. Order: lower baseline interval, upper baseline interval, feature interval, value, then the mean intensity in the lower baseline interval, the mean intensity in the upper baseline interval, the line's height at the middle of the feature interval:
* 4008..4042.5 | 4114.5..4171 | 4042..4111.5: 3.68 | 2.2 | 2.21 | 2.2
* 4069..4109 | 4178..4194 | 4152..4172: -0.38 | 2.05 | 2.18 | 2.14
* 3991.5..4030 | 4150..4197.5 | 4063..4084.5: 1.23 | 2.2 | 2.19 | 2.19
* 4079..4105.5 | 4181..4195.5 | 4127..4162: -2.22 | 1.99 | 2.16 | 2.08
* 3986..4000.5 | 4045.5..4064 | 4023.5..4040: -0.10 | 2.21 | 2.17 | 2.19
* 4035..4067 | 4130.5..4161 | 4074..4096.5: 2.50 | 2.16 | 2.21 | 2.18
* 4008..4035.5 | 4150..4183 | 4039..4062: 0.43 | 2.21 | 2.21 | 2.21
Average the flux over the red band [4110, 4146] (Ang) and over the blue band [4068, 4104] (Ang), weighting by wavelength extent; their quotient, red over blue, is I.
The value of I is 1.0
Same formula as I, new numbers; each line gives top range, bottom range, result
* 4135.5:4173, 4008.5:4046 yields 1.01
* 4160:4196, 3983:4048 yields 1.00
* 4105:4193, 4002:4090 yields 1.01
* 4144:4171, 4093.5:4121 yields 1.05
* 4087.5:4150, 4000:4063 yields 0.99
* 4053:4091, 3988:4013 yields 0.95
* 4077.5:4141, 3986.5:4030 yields 0.94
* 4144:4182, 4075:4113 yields 1.12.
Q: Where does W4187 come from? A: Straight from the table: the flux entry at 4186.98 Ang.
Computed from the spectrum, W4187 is 2.06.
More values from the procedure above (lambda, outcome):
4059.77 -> 2.13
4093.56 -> 2.18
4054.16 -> 2.13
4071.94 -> 2.35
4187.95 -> 1.99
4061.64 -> 2.24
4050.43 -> 2.14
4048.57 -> 2.24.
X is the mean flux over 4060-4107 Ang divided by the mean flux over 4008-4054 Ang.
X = 1.0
